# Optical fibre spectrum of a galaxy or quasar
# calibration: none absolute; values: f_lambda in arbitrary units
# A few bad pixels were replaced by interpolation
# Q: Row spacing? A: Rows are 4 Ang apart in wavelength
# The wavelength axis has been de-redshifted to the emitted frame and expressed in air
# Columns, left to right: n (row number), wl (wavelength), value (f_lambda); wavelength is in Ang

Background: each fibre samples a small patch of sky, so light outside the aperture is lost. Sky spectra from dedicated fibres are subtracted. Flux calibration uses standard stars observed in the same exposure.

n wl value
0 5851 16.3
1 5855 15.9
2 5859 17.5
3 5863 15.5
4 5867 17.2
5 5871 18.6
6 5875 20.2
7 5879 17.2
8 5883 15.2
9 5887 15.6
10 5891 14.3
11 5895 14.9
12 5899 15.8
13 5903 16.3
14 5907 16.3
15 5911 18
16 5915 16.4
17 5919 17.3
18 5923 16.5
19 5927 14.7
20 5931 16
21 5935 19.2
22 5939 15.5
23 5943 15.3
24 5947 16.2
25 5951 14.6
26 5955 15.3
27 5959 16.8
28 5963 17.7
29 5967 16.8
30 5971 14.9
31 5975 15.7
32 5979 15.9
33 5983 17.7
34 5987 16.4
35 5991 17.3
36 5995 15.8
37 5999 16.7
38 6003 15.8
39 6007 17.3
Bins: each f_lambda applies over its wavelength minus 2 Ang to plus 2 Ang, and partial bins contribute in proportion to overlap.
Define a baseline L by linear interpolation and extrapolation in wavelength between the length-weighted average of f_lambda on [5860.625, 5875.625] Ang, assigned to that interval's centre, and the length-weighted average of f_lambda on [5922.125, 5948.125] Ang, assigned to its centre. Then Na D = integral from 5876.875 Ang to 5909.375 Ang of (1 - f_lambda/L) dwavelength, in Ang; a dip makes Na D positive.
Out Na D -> 2.58 Ang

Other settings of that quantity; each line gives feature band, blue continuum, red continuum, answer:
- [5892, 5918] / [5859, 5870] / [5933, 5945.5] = 0.7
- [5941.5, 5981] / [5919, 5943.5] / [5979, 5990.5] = 1.7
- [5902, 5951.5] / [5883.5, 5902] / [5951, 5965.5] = -1.9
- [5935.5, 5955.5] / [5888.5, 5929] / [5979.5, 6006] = 0.8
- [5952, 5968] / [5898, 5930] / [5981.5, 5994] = 0.3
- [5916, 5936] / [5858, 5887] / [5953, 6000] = 0.2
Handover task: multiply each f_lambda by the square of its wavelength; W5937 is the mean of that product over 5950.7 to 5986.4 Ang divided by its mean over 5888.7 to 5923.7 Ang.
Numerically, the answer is 1.02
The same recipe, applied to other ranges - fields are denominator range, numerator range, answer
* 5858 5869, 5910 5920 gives 1.05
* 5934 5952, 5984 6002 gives 1.05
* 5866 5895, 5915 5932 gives 0.98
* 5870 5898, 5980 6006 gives 1.05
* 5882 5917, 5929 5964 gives 1.04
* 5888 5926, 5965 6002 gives 1.04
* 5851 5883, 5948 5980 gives 0.96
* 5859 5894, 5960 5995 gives 1.02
